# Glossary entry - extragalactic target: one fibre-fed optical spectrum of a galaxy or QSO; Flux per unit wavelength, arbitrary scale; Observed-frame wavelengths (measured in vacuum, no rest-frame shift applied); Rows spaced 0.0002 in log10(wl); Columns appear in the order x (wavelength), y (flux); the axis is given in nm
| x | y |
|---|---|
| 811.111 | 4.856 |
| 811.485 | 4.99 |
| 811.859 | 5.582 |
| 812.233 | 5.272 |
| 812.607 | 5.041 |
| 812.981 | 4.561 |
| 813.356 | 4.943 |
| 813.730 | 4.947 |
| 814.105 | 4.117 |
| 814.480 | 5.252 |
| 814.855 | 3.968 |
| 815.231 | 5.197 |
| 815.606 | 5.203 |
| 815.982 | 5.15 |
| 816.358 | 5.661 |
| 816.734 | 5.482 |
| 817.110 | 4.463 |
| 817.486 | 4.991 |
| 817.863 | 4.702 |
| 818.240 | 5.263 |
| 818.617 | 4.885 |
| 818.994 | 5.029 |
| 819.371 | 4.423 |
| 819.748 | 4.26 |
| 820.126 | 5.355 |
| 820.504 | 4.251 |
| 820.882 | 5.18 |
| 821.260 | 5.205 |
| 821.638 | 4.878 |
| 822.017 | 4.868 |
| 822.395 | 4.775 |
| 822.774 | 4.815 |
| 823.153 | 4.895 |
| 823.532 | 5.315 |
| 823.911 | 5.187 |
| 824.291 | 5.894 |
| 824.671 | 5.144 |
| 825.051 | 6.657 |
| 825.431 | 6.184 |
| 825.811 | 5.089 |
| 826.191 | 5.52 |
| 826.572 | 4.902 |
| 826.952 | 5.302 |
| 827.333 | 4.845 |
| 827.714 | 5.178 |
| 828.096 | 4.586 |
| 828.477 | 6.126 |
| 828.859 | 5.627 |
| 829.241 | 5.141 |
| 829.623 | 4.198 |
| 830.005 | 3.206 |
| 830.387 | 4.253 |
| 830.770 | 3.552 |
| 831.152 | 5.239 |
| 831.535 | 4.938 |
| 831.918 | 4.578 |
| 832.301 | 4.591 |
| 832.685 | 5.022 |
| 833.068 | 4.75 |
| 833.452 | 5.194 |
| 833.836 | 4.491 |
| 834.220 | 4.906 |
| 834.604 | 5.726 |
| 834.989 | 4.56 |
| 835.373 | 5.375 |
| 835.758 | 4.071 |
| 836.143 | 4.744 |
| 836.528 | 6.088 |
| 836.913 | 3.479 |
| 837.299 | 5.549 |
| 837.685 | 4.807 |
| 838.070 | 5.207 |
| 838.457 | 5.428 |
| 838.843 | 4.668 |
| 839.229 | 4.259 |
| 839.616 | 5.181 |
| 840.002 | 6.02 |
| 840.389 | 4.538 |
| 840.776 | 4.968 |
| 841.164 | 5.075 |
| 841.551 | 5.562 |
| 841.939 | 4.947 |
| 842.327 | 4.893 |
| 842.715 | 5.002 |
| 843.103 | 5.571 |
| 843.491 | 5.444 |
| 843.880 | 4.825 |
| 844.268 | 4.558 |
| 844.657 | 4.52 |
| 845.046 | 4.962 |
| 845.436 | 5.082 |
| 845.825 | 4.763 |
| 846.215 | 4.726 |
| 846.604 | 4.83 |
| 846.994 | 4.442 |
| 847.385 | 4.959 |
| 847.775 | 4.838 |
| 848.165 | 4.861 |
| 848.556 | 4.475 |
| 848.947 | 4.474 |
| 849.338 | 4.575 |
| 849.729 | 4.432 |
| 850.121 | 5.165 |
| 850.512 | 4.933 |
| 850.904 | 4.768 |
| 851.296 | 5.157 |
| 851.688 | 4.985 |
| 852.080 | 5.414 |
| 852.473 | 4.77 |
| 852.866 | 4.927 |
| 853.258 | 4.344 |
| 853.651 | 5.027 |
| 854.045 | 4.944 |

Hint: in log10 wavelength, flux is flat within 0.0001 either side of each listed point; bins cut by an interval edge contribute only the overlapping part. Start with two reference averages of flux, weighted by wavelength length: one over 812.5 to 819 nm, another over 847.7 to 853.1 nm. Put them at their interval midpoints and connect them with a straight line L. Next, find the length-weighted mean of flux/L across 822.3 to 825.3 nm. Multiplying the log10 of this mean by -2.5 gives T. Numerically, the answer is -0.10 mag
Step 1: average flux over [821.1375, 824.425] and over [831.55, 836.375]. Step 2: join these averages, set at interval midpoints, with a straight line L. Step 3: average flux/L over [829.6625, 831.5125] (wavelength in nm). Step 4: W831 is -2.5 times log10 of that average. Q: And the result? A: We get 0.18 mag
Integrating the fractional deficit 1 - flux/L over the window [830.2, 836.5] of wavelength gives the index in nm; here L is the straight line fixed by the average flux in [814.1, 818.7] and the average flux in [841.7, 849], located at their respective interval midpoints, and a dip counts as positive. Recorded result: 0.16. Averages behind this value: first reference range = 4.98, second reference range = 4.86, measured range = 4.79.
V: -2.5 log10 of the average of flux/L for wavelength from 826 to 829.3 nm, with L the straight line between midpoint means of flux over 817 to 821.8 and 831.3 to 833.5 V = -0.090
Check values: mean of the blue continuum 4.84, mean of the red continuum 4.83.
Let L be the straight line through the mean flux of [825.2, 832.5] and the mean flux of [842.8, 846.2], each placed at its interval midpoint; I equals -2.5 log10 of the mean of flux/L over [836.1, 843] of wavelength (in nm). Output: -0.02 mag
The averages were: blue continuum 4.91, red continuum 4.95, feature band 5.04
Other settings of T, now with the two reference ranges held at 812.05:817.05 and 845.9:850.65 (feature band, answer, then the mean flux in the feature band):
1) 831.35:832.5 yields 0.03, 4.7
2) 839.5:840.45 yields -0.12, 5.35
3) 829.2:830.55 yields 0.19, 4.09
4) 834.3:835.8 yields -0.04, 5.02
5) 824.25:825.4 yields -0.21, 5.94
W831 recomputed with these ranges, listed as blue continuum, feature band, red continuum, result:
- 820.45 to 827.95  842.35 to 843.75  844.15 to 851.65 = -0.086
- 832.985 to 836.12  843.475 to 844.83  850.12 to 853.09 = 0.041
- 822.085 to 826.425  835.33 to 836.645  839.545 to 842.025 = 0.058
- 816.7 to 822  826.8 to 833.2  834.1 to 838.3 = 0.035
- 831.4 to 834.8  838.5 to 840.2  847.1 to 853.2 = -0.041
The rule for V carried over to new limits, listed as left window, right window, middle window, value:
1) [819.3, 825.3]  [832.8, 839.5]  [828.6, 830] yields 0.04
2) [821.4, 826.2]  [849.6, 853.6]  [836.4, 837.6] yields 0.03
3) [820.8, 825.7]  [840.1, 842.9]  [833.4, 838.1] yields 0.04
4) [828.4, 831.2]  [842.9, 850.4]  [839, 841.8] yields -0.08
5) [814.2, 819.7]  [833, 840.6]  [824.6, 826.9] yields -0.13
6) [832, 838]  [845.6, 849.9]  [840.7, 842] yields -0.08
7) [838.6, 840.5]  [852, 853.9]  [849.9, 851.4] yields -0.02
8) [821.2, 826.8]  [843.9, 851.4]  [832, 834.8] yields 0.03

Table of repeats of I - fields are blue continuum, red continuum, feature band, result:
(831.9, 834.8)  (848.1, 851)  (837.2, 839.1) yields -0.05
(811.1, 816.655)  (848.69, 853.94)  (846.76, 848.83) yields 0.03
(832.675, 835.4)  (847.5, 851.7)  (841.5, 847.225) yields -0.02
